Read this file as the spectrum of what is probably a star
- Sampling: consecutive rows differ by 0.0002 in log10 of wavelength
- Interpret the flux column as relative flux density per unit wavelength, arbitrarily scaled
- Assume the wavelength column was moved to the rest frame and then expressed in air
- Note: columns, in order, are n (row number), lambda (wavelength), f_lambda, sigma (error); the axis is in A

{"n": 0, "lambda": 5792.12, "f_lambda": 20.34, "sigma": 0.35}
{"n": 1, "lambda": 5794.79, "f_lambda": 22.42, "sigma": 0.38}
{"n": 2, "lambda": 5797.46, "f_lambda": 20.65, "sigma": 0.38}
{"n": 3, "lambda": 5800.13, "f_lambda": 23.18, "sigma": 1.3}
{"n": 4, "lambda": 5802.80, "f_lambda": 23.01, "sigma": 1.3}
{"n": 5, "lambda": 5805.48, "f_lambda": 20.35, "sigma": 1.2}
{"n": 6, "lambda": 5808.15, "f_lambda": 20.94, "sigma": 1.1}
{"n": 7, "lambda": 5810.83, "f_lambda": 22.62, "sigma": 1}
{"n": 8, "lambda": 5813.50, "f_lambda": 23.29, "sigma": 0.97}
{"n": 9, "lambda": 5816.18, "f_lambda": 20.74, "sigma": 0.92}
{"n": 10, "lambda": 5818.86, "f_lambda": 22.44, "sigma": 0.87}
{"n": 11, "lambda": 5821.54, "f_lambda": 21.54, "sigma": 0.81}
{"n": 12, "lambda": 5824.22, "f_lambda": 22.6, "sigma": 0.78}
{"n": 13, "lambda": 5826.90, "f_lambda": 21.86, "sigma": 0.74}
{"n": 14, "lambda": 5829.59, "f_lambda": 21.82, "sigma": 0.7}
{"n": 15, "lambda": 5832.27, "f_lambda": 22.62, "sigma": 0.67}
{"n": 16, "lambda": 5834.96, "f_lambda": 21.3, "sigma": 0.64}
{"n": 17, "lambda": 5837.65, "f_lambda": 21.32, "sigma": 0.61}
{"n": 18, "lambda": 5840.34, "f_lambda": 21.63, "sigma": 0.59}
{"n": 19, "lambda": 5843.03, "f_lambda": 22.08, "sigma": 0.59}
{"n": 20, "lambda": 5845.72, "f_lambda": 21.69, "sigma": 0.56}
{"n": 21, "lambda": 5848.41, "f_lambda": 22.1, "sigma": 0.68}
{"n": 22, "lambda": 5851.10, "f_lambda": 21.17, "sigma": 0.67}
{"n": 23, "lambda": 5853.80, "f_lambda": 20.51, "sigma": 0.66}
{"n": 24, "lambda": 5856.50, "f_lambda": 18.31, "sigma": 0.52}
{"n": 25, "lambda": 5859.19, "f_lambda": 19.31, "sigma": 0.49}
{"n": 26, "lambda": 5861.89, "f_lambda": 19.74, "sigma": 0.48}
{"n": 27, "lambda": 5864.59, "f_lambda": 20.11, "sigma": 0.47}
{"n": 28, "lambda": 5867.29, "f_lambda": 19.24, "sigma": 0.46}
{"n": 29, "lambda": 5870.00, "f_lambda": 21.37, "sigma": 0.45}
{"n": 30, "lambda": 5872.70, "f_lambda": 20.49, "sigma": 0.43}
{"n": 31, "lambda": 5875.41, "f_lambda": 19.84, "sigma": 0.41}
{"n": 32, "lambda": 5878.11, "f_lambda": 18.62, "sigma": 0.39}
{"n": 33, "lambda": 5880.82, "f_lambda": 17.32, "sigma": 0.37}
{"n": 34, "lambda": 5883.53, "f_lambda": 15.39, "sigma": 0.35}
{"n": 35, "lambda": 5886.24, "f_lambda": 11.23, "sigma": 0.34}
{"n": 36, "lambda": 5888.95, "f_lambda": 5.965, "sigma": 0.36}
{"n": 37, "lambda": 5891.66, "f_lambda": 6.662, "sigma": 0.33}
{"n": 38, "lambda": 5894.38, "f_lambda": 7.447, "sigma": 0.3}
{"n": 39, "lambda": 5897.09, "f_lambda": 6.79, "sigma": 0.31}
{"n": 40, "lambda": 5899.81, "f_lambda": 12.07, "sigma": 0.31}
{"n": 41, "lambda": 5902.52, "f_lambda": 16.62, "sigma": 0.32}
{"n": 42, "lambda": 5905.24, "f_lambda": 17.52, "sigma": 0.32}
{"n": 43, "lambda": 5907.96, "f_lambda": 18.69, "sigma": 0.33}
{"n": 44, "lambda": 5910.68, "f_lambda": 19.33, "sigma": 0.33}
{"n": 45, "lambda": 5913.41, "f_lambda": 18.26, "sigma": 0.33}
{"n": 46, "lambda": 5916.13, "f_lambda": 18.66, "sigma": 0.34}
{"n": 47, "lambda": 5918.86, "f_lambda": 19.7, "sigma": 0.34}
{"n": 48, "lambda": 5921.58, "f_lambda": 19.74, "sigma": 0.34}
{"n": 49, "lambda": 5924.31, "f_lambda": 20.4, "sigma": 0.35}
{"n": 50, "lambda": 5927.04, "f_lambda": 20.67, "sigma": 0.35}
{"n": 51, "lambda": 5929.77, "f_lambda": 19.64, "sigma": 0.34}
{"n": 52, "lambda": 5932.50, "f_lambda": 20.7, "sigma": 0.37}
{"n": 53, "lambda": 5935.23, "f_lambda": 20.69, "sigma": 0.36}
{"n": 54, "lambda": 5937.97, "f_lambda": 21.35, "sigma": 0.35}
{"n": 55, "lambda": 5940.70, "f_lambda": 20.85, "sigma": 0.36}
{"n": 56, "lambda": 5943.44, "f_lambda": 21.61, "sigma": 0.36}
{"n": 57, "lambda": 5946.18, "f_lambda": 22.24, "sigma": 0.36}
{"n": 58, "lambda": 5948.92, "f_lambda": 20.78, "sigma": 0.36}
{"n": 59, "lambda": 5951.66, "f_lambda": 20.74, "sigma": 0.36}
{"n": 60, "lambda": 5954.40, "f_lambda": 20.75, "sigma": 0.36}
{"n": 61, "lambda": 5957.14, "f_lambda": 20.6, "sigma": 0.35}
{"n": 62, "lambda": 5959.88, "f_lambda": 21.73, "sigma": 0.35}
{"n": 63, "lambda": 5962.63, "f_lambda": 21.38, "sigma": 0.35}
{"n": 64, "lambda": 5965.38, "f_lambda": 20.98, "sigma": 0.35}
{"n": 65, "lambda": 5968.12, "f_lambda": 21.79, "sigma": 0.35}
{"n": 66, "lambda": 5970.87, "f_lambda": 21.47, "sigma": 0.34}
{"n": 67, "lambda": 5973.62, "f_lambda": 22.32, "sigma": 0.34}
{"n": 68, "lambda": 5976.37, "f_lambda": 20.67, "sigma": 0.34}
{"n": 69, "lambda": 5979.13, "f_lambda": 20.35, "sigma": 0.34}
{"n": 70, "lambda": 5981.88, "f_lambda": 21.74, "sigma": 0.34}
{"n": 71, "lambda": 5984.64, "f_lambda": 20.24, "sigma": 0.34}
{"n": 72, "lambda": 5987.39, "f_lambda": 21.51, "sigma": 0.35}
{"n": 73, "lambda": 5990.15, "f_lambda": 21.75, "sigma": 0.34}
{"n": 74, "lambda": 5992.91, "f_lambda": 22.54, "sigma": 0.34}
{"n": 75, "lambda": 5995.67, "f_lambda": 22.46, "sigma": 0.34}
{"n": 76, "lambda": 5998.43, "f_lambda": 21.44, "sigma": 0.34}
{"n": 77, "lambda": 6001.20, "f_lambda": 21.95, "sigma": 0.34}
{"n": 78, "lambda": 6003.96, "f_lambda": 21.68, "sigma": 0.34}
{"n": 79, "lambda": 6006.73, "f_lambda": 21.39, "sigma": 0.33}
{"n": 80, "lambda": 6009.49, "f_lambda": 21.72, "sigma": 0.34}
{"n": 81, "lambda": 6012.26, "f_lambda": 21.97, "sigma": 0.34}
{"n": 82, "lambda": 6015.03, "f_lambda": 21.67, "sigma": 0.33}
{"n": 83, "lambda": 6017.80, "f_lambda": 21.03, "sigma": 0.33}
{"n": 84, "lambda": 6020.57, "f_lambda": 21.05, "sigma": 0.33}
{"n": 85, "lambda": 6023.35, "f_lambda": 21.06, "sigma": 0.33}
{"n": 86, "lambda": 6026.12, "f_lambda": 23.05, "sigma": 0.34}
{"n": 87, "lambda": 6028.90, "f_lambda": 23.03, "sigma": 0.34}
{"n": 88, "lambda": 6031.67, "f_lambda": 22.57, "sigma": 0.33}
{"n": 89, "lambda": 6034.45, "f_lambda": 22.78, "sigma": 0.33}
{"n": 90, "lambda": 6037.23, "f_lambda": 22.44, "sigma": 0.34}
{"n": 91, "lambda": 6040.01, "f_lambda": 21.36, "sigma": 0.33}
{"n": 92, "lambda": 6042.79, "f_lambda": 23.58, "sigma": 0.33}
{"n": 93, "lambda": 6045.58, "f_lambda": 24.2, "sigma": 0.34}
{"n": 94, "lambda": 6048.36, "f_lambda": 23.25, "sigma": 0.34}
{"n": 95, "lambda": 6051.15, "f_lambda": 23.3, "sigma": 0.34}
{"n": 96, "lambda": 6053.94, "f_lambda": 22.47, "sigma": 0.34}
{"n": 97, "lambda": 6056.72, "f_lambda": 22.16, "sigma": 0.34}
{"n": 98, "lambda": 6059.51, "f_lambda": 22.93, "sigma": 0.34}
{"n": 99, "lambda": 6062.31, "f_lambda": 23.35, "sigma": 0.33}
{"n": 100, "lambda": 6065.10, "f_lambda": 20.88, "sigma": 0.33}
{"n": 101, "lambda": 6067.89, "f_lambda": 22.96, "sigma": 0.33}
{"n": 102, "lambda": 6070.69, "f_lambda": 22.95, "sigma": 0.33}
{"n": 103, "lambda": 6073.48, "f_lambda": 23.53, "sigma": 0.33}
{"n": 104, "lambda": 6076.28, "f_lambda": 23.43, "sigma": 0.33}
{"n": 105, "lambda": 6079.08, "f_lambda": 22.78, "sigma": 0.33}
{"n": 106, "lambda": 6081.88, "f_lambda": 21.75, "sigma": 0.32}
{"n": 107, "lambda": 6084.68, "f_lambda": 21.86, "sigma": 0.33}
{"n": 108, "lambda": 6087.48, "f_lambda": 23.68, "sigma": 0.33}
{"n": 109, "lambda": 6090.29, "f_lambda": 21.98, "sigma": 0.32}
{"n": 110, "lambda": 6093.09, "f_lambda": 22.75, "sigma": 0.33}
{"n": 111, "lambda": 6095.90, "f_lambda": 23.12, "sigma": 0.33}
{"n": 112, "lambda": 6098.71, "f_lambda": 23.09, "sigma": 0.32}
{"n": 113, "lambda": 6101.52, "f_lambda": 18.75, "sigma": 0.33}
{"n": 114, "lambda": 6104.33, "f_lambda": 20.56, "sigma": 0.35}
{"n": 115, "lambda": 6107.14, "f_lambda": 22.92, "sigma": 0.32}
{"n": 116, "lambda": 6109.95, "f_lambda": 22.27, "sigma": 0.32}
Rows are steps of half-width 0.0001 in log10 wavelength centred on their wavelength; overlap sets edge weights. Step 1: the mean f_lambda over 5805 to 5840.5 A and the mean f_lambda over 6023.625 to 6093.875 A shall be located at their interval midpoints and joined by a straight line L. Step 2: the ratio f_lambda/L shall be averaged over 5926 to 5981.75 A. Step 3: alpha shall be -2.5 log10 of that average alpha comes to 0.06 mag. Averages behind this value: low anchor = 21.8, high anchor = 22.7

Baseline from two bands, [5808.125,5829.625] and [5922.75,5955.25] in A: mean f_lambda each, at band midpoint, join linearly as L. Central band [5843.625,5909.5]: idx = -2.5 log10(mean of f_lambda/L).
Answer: 0.28 mag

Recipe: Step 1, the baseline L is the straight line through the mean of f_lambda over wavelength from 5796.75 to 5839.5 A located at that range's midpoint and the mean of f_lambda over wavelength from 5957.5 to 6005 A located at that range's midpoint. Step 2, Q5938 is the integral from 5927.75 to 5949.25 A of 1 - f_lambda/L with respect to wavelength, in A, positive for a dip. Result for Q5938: 0.6 A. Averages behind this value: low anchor 21.9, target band 21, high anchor 21.5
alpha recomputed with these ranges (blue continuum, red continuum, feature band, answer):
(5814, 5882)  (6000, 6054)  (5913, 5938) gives 0.08 mag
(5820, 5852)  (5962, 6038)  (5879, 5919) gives 0.48 mag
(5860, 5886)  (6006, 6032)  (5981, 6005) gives -0.02 mag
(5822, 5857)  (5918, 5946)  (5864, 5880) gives 0.07 mag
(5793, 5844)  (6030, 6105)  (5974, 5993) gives 0.06 mag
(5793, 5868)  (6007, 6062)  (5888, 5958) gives 0.23 mag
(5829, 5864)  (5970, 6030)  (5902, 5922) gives 0.15 mag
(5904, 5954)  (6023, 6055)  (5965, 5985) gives 0.00 mag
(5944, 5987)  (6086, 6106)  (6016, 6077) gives -0.04 mag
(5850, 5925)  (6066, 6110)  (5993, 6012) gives -0.10 mag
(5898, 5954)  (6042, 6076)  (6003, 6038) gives 0.00 mag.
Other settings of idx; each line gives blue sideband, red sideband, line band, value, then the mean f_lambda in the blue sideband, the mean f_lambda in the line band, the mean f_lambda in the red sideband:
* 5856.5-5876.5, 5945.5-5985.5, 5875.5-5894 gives 0.494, 19.9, 12.8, 21.2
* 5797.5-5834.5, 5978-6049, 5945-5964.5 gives 0.042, 22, 21.2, 22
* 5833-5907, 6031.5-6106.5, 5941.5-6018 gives -0.067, 17.3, 21.4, 22.5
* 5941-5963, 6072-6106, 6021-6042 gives -0.024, 21.2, 22.3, 22.3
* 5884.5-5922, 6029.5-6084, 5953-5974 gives -0.216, 14.1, 21.3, 22.8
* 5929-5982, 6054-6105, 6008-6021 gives 0.010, 21.1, 21.5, 22.4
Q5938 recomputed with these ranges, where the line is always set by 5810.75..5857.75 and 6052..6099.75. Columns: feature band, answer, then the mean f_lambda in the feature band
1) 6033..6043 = 0.05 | 22.4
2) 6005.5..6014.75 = 0.29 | 21.7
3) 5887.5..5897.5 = 6.92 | 6.75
